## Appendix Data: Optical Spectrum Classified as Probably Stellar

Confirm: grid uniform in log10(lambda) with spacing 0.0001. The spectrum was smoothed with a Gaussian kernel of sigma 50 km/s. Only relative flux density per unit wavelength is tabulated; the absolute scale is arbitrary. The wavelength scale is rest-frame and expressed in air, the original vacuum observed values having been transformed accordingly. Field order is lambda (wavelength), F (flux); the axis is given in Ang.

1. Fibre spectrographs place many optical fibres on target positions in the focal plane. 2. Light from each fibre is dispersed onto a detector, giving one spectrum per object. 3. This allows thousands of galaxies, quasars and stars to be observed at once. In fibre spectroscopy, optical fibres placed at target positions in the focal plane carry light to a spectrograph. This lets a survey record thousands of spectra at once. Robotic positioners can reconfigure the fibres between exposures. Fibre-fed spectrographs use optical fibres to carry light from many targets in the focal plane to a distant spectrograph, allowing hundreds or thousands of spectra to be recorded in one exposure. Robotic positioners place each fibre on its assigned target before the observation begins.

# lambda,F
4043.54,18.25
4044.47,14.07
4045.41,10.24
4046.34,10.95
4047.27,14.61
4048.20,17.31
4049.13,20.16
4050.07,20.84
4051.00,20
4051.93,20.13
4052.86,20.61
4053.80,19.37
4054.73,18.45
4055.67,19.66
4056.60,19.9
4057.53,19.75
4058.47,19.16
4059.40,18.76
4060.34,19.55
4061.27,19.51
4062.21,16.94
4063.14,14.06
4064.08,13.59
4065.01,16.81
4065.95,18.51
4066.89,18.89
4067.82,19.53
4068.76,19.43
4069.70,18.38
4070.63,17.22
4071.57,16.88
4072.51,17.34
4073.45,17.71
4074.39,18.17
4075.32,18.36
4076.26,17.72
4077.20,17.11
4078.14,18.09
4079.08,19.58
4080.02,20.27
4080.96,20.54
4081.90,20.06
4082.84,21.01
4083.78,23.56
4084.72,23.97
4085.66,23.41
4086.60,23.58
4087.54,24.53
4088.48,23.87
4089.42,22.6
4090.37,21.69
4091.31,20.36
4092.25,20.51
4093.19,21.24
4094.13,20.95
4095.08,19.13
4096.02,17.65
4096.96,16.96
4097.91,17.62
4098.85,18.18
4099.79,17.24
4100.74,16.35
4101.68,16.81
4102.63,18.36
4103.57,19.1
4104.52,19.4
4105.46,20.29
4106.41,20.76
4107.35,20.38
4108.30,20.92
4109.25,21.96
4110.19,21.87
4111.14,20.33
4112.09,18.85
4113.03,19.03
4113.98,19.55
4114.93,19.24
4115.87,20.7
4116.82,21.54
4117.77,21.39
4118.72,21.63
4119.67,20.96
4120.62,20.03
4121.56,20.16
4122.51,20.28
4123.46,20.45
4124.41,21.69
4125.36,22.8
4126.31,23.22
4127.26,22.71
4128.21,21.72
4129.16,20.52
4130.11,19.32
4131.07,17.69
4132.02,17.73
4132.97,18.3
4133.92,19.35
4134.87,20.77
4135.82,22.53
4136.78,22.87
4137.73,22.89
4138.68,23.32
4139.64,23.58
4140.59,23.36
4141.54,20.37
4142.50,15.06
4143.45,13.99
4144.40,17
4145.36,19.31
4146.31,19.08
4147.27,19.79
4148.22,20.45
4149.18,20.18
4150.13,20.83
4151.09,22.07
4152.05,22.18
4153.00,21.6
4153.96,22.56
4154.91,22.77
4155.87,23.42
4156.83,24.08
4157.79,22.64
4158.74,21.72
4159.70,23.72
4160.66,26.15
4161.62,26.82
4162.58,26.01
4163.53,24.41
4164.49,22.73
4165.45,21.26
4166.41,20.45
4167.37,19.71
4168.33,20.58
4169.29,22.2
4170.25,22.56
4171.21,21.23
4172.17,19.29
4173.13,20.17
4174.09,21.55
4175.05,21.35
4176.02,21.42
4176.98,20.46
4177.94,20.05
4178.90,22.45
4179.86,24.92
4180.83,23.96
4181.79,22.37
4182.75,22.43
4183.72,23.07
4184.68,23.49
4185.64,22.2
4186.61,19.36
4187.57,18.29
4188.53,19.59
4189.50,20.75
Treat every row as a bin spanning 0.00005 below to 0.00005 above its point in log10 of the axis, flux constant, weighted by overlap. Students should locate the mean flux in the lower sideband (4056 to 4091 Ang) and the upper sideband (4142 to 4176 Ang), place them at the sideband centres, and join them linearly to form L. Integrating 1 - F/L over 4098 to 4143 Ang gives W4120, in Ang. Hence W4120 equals 0.5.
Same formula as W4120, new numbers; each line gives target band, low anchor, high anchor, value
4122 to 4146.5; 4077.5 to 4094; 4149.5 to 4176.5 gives 1.86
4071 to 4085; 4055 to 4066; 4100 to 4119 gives -0.45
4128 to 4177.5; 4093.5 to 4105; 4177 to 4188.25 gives -1.54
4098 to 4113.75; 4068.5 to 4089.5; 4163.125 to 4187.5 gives 0.94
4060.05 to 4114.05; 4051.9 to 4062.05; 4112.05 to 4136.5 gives 1.35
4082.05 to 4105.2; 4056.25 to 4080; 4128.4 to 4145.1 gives -1.96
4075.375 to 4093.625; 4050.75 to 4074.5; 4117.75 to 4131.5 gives -1.78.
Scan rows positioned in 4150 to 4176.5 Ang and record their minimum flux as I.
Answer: 19.29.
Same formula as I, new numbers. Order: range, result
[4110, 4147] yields 13.99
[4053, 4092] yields 13.59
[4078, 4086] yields 18.09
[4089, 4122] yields 16.35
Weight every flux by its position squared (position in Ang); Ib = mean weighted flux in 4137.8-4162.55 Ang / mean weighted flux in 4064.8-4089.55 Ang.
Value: 1.12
